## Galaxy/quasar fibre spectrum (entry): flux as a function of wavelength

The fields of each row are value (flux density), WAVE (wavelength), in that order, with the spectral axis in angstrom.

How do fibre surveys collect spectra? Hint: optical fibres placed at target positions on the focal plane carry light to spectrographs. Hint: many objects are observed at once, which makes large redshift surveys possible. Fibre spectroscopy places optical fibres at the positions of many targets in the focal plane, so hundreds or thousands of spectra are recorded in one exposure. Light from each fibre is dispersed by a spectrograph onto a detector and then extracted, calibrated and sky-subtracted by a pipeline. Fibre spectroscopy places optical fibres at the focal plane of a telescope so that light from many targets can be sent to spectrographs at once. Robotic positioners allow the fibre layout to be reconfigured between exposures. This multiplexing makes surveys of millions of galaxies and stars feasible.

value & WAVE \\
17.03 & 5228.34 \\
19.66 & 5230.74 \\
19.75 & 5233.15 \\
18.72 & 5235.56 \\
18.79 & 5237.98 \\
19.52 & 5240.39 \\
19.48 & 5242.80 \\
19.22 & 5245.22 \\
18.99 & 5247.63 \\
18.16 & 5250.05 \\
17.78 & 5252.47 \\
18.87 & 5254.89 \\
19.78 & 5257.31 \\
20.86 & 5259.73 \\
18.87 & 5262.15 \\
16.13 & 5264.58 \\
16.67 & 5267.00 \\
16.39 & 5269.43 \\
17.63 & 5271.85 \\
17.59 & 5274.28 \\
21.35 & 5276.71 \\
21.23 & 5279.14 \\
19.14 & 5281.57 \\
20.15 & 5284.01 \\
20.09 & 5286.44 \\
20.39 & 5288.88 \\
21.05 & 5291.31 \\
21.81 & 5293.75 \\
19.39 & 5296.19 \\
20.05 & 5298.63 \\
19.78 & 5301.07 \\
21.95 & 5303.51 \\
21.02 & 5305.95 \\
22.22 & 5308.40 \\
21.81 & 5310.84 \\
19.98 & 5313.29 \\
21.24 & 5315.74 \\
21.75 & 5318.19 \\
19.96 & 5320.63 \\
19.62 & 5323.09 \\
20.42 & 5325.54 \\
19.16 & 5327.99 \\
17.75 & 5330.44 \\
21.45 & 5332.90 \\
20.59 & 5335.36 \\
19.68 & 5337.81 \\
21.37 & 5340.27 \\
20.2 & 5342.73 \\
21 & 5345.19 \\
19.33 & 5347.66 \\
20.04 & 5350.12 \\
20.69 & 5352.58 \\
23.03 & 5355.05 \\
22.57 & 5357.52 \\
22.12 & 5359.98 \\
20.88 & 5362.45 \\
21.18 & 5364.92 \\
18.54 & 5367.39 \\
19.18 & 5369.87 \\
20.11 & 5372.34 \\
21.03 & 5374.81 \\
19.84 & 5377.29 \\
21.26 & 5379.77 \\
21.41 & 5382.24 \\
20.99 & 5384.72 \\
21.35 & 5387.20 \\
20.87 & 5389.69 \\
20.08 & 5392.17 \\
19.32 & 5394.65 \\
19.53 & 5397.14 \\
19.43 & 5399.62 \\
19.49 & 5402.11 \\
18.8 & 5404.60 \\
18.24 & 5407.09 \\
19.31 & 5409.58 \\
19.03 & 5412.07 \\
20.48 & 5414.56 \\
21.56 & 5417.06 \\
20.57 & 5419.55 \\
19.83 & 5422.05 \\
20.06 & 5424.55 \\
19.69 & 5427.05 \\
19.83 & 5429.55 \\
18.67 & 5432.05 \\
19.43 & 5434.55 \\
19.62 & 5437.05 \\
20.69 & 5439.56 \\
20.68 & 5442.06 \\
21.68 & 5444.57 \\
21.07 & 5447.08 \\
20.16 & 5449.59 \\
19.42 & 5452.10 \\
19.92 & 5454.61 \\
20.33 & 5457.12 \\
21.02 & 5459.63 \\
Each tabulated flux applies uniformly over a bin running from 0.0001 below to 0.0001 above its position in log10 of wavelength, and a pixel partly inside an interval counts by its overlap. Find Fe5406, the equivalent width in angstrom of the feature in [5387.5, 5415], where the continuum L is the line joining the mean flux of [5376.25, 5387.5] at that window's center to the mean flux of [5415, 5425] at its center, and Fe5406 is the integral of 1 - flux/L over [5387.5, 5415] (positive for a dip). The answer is 1.6 angstrom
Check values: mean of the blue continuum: 21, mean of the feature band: 19.5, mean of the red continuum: 20.5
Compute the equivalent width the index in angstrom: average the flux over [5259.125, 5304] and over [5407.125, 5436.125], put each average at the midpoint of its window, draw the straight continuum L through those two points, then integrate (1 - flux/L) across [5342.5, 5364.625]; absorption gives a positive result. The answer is -1.7 angstrom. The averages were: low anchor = 19.4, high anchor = 19.8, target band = 21.1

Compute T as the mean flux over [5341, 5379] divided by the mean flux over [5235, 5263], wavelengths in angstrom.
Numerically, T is 1.08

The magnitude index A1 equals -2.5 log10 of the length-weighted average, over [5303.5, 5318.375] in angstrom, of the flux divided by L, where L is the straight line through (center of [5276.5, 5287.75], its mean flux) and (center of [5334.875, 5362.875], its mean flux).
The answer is -0.04 mag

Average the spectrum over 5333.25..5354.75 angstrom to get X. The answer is 20.5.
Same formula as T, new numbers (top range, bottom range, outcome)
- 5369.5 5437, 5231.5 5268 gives 1.06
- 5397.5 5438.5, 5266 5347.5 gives 0.98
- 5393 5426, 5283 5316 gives 0.95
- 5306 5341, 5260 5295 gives 1.07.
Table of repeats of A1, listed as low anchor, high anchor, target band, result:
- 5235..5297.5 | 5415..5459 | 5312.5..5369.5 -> -0.05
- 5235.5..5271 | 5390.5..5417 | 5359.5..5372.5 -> -0.05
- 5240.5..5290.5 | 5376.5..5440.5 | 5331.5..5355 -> -0.06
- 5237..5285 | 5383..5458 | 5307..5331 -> -0.07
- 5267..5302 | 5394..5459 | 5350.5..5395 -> -0.06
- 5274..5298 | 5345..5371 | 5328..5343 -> 0.03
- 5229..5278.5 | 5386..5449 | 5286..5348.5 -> -0.07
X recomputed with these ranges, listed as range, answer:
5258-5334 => 19.9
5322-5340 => 19.9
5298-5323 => 20.9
